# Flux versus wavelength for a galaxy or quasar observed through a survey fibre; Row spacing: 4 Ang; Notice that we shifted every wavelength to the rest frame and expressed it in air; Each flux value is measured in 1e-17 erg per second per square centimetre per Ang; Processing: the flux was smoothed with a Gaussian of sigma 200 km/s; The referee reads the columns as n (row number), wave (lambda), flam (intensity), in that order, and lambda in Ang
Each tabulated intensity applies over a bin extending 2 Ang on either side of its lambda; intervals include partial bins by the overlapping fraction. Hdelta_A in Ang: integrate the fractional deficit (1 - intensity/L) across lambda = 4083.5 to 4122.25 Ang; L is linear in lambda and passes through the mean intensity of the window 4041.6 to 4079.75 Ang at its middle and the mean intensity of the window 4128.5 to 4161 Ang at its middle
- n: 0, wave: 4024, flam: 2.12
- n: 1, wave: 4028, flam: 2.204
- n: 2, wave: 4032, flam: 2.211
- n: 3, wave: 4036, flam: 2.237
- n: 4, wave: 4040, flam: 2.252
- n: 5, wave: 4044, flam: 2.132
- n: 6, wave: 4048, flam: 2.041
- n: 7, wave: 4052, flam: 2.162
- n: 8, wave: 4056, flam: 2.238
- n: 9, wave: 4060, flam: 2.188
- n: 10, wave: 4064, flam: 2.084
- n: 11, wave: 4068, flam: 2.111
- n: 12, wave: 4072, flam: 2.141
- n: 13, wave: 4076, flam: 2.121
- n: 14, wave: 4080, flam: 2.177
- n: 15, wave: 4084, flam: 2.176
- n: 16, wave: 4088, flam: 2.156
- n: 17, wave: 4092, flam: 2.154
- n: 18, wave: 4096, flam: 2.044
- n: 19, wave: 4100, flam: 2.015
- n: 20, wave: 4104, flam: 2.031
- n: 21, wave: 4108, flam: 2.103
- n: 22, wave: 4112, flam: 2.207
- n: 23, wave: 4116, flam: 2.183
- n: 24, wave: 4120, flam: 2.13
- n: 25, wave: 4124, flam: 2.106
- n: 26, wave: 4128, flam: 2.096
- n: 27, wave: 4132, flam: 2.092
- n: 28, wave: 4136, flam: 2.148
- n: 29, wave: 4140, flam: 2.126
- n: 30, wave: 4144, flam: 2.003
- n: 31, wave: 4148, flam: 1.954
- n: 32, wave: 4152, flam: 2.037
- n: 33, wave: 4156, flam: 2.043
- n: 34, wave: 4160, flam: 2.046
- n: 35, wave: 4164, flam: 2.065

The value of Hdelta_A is -0.4 Ang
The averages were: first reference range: 2.14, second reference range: 2.06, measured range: 2.12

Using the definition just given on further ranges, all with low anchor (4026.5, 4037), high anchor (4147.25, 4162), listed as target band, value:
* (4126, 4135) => -0.2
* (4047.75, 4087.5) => 0.2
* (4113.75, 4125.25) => -0.4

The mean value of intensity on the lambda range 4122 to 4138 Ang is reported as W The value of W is 2.11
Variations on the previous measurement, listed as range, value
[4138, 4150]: 2.03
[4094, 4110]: 2.05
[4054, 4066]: 2.17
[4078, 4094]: 2.17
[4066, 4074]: 2.13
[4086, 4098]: 2.12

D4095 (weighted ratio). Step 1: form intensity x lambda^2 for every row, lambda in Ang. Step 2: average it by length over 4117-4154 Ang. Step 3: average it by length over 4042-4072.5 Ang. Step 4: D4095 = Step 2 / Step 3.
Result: 1.0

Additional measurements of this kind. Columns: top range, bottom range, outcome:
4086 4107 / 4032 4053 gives 0.99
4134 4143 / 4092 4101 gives 1.05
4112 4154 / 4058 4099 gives 1.01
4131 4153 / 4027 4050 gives 0.99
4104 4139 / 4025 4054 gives 1.02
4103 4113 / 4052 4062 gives 0.98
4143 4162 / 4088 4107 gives 1.00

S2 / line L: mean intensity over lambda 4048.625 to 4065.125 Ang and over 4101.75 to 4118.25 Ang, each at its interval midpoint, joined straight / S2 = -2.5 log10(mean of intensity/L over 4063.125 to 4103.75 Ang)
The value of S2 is 0.02 mag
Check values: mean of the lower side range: 2.16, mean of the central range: 2.12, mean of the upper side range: 2.13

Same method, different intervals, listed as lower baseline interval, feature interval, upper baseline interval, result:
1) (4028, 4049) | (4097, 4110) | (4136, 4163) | 0.03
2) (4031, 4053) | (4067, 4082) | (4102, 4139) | 0.01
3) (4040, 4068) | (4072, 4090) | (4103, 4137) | -0.01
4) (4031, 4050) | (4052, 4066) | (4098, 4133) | -0.01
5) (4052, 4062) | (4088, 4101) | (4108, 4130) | 0.04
